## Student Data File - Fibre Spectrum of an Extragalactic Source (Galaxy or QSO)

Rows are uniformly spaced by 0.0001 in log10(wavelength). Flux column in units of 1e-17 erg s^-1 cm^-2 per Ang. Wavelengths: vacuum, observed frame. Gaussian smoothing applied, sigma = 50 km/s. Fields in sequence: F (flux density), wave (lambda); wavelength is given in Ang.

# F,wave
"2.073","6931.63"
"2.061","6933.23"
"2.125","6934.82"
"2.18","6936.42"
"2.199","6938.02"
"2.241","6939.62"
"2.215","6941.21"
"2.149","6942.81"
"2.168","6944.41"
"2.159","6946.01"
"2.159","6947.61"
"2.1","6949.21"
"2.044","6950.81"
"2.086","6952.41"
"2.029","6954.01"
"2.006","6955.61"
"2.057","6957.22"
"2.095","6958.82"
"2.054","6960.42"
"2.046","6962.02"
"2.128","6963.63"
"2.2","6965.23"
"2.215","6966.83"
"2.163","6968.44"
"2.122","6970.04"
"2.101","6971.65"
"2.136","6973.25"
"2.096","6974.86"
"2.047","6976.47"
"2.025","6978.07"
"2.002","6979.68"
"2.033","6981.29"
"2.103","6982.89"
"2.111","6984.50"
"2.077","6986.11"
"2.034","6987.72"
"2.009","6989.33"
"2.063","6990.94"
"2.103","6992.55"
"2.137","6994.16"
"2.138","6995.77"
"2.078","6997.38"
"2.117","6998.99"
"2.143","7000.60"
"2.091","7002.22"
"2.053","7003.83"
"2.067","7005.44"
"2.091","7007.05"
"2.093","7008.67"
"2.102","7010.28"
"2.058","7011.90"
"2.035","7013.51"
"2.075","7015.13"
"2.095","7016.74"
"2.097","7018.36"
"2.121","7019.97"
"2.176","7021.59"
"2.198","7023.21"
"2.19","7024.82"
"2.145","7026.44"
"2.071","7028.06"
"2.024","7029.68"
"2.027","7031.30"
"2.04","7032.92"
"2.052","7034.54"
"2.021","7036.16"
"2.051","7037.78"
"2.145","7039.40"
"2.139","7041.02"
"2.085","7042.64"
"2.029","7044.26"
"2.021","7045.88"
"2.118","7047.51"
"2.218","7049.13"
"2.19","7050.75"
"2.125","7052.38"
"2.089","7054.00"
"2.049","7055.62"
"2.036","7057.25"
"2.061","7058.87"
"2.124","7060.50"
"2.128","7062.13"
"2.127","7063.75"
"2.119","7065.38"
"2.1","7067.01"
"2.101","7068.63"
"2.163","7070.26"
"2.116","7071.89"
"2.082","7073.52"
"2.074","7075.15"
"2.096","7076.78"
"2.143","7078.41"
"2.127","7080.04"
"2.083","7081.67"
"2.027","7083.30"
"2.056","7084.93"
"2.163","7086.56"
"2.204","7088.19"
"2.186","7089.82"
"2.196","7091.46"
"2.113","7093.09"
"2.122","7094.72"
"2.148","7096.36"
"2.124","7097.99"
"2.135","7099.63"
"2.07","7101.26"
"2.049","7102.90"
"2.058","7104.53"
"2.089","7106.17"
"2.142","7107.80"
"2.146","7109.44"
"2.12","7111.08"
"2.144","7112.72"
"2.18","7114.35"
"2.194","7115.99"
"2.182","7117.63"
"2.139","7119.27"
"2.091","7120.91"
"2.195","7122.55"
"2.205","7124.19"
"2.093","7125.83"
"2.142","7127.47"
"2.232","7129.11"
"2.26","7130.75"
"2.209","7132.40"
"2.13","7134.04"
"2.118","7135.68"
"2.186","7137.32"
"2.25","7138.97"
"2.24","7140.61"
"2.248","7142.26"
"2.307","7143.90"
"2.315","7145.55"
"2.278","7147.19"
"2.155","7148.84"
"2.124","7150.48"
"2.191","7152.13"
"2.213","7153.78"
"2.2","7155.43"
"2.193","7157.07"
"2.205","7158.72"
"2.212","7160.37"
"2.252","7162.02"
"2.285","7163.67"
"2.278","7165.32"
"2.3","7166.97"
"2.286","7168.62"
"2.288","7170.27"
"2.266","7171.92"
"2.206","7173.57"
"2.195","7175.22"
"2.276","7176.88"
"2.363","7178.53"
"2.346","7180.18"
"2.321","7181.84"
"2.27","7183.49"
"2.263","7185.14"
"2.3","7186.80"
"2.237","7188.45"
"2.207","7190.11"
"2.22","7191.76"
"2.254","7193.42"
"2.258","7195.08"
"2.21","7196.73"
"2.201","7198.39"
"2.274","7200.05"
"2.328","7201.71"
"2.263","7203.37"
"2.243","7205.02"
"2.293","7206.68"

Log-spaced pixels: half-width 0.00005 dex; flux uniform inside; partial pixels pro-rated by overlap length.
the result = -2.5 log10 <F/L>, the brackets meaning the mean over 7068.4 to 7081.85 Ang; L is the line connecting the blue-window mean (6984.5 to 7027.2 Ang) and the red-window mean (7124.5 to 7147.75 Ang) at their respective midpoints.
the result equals 0.03 mag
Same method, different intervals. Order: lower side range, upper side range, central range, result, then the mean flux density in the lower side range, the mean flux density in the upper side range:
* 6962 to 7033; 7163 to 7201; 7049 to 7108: 0.03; 2.1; 2.27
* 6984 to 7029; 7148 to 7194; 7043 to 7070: 0.02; 2.1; 2.25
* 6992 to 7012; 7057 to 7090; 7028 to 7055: 0.01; 2.1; 2.11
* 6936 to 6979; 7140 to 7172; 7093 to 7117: 0.04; 2.12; 2.24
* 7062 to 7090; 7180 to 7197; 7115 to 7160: 0.00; 2.12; 2.26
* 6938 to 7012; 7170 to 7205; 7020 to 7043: 0.02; 2.1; 2.26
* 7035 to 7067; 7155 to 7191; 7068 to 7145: 0.01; 2.1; 2.26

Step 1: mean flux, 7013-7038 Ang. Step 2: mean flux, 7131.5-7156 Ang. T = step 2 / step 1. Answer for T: 1.06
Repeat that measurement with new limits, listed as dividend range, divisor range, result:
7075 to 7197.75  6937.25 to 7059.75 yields 1.05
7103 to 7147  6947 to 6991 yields 1.04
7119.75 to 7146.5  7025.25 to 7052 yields 1.05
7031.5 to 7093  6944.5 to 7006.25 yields 1.01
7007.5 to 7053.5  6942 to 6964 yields 1.00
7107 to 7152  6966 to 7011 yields 1.05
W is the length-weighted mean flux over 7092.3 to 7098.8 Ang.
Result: 2.13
